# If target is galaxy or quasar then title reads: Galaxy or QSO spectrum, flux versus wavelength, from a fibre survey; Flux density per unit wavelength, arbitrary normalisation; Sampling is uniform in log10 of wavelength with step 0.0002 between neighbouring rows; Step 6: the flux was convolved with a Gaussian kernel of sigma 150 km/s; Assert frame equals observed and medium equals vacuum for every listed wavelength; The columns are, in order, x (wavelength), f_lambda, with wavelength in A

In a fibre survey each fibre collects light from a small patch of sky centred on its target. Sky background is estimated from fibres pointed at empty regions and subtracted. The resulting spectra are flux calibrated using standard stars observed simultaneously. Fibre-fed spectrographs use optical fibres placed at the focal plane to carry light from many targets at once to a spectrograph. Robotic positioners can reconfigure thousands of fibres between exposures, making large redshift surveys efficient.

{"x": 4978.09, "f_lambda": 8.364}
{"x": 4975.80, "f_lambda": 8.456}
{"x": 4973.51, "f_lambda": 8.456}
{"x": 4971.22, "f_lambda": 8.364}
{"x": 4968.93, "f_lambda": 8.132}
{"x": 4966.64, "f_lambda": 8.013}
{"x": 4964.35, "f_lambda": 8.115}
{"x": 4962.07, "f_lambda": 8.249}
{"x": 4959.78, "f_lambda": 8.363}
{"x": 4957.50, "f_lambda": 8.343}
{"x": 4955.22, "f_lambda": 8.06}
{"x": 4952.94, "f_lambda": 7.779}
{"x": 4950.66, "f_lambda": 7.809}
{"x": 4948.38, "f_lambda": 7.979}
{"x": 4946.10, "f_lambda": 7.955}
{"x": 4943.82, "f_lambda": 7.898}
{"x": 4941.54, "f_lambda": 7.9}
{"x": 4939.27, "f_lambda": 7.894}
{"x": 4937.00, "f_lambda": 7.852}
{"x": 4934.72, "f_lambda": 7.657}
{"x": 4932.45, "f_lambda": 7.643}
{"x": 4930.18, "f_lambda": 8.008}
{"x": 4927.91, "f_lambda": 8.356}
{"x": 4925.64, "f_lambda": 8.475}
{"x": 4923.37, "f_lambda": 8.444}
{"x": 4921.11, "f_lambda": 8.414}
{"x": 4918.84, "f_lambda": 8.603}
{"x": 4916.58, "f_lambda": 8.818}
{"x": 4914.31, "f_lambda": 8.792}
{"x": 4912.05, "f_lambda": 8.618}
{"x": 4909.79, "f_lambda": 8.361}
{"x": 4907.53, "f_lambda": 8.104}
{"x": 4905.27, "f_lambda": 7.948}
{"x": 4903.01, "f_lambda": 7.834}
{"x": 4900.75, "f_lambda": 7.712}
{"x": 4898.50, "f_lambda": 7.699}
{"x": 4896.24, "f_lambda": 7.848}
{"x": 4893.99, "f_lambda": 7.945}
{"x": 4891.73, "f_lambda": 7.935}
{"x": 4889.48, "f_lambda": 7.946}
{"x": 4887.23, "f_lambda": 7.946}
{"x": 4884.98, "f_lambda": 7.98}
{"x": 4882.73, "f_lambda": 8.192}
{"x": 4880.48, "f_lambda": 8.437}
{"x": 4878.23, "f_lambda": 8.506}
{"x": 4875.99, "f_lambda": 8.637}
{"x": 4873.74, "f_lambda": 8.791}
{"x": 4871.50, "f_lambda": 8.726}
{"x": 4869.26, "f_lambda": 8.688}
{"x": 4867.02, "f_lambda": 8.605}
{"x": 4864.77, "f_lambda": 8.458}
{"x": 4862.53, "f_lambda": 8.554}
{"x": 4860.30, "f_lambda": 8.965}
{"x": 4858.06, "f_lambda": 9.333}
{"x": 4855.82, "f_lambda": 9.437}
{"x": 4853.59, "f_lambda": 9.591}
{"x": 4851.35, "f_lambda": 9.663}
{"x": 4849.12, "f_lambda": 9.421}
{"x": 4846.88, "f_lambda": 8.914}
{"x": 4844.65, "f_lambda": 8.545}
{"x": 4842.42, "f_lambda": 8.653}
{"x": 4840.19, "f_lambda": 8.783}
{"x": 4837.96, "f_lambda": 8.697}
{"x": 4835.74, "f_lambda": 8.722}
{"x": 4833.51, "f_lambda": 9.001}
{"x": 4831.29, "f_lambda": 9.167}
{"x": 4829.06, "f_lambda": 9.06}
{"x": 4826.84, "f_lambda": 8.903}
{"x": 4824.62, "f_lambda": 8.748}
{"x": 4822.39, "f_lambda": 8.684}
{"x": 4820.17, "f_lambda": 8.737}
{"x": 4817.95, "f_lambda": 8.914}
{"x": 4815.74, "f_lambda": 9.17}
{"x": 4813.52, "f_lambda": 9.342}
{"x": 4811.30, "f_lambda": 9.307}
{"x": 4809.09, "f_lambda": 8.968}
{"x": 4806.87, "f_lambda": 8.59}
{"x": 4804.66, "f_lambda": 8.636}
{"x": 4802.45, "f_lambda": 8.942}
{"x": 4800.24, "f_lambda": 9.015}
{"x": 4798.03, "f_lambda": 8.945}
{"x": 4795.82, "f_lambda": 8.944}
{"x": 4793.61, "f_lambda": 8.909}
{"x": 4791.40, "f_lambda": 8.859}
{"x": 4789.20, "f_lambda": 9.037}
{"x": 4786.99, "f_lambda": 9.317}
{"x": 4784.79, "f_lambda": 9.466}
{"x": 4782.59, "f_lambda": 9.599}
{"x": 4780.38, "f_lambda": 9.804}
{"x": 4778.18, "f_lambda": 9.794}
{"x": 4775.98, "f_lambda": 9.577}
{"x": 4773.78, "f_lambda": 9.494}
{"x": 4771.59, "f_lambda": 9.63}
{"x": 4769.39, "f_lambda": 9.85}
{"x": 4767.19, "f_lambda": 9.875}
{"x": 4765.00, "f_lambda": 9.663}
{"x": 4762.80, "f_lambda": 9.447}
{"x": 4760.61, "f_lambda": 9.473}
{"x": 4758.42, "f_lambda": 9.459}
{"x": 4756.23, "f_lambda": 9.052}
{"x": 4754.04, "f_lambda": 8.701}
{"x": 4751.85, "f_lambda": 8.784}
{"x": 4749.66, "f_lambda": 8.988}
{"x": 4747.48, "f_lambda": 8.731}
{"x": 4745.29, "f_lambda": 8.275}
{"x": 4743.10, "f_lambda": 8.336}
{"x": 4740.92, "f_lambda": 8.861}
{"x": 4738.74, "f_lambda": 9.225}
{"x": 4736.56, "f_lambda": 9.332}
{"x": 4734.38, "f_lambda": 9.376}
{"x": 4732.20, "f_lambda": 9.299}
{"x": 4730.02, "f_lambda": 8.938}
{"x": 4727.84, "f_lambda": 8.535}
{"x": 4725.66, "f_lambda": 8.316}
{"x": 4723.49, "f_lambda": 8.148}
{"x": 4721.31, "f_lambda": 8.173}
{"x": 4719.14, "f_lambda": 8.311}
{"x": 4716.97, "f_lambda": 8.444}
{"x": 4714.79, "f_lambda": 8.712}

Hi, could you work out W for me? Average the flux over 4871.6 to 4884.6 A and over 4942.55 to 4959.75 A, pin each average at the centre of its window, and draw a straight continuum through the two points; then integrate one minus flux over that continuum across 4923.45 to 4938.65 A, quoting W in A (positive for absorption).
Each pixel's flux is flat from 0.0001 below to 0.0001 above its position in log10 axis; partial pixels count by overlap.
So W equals 0.2 A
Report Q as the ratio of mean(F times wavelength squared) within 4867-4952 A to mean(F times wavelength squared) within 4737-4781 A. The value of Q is 0.94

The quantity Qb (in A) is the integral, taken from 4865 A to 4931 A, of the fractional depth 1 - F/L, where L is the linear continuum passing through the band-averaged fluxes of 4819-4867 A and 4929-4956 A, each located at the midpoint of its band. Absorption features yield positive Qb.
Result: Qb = 0.4 A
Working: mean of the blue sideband 8.94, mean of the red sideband 7.87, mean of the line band 8.29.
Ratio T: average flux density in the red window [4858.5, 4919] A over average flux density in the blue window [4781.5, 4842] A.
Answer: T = 0.93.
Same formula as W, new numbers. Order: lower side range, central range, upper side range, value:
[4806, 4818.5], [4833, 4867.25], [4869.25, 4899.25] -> -1.4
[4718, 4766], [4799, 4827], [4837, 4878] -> -0.1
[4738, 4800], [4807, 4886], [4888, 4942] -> -2.1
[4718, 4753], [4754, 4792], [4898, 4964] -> -3.8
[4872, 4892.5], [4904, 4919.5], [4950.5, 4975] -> -0.4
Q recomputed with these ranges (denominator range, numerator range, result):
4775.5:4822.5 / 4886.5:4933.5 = 0.94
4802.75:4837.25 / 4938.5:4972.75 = 0.95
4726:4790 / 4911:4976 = 0.96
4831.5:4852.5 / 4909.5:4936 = 0.96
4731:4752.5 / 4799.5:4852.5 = 1.04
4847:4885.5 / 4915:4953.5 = 0.94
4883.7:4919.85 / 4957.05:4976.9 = 1.04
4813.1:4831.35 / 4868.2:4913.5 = 0.94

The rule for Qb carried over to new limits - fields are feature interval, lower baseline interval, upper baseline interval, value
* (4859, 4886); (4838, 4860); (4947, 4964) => 1.0 A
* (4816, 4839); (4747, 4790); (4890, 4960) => 0.1 A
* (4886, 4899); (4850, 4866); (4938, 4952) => 1.1 A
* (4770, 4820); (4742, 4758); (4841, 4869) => -2.0 A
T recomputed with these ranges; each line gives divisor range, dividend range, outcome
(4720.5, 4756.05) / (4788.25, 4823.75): 1.02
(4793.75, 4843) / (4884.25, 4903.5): 0.88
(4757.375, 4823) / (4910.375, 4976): 0.88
